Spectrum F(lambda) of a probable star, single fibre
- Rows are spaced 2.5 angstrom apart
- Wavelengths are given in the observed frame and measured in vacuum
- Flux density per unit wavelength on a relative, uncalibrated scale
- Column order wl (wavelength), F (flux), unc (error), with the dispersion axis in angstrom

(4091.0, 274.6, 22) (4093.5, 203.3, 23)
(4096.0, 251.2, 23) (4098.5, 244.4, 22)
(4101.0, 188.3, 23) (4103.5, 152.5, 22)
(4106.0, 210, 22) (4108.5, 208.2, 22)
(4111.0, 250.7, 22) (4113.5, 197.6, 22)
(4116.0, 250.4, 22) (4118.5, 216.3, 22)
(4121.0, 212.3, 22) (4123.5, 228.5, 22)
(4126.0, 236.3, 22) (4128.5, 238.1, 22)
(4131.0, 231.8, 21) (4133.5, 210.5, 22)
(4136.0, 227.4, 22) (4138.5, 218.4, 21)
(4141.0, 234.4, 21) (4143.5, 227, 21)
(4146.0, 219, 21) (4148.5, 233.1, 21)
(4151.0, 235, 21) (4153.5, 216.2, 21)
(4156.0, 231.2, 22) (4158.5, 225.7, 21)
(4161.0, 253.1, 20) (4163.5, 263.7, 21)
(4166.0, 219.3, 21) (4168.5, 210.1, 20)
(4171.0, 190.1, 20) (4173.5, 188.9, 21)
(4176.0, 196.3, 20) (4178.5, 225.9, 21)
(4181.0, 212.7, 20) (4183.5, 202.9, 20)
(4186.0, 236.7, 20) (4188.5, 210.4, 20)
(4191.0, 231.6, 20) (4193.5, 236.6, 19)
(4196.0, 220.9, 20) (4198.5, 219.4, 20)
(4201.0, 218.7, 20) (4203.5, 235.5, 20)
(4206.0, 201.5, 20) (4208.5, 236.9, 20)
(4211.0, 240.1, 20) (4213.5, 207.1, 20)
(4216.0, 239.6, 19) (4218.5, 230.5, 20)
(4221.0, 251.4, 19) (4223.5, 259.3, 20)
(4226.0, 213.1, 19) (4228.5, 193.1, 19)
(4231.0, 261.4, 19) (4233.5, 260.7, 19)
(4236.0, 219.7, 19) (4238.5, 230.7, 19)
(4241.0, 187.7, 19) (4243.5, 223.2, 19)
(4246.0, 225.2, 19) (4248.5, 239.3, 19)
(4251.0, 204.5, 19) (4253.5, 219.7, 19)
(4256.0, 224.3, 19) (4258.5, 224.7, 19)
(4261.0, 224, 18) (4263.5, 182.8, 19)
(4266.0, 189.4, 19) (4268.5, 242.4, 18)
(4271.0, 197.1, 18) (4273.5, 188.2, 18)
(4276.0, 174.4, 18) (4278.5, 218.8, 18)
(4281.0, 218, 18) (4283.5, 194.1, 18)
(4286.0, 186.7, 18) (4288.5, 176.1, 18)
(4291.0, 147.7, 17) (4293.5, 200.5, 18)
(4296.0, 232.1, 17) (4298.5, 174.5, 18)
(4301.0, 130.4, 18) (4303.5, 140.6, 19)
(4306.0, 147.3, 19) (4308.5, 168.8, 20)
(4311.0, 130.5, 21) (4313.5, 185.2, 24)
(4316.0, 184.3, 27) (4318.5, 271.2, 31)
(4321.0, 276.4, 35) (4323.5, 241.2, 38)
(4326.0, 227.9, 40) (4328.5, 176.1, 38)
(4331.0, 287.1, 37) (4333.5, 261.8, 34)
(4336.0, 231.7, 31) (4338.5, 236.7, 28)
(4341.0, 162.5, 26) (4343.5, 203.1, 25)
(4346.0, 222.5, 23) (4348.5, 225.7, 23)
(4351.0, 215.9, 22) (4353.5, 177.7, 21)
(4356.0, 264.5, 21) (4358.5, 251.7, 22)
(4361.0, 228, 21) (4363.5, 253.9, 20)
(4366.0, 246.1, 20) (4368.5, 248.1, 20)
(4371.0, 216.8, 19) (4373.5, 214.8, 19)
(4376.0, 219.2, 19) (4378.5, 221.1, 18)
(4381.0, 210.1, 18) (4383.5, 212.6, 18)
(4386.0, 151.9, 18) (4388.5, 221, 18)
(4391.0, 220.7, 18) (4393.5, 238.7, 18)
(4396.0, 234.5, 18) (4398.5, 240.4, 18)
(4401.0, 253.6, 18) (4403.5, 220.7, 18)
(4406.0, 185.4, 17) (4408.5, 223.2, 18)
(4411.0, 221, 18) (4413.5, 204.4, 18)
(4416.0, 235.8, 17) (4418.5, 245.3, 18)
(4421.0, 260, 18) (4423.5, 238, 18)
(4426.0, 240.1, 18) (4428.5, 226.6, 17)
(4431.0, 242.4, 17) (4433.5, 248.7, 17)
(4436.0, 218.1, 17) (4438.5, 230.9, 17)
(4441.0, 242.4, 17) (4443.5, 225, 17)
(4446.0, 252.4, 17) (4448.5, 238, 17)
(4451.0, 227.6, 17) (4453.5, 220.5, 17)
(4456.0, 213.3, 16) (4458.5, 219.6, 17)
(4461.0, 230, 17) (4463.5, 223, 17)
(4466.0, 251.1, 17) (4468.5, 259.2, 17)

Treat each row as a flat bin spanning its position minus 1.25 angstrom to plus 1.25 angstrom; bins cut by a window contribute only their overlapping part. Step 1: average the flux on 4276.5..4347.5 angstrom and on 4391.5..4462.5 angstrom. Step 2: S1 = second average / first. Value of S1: 1.15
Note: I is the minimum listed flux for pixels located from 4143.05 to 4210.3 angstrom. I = 188.9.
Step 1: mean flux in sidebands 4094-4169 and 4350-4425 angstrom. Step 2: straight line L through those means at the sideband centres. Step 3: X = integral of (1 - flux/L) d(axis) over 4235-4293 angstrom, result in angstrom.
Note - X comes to 5.0 angstrom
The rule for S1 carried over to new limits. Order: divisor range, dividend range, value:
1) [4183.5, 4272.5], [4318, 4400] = 1.02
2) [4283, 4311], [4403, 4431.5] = 1.34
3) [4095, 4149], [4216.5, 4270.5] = 1.01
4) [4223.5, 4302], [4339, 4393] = 1.05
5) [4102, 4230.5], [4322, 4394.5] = 1.00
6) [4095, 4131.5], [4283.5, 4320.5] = 0.81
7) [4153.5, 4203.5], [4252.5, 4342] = 0.91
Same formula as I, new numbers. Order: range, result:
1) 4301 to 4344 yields 130.4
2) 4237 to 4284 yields 174.4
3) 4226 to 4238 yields 193.1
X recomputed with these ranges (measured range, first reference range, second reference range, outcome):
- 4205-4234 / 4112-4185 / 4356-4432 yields -1.1 angstrom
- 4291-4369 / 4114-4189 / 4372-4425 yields 3.9 angstrom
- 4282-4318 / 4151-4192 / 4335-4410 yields 7.7 angstrom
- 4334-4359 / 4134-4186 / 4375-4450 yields 0.7 angstrom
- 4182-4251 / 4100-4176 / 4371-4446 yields -1.4 angstrom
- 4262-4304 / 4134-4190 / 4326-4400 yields 6.4 angstrom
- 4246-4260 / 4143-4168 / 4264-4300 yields -1.3 angstrom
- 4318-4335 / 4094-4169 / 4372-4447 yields -1.6 angstrom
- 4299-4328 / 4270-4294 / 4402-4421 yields 1.1 angstrom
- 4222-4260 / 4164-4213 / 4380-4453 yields -1.0 angstrom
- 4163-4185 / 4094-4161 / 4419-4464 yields 1.4 angstrom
